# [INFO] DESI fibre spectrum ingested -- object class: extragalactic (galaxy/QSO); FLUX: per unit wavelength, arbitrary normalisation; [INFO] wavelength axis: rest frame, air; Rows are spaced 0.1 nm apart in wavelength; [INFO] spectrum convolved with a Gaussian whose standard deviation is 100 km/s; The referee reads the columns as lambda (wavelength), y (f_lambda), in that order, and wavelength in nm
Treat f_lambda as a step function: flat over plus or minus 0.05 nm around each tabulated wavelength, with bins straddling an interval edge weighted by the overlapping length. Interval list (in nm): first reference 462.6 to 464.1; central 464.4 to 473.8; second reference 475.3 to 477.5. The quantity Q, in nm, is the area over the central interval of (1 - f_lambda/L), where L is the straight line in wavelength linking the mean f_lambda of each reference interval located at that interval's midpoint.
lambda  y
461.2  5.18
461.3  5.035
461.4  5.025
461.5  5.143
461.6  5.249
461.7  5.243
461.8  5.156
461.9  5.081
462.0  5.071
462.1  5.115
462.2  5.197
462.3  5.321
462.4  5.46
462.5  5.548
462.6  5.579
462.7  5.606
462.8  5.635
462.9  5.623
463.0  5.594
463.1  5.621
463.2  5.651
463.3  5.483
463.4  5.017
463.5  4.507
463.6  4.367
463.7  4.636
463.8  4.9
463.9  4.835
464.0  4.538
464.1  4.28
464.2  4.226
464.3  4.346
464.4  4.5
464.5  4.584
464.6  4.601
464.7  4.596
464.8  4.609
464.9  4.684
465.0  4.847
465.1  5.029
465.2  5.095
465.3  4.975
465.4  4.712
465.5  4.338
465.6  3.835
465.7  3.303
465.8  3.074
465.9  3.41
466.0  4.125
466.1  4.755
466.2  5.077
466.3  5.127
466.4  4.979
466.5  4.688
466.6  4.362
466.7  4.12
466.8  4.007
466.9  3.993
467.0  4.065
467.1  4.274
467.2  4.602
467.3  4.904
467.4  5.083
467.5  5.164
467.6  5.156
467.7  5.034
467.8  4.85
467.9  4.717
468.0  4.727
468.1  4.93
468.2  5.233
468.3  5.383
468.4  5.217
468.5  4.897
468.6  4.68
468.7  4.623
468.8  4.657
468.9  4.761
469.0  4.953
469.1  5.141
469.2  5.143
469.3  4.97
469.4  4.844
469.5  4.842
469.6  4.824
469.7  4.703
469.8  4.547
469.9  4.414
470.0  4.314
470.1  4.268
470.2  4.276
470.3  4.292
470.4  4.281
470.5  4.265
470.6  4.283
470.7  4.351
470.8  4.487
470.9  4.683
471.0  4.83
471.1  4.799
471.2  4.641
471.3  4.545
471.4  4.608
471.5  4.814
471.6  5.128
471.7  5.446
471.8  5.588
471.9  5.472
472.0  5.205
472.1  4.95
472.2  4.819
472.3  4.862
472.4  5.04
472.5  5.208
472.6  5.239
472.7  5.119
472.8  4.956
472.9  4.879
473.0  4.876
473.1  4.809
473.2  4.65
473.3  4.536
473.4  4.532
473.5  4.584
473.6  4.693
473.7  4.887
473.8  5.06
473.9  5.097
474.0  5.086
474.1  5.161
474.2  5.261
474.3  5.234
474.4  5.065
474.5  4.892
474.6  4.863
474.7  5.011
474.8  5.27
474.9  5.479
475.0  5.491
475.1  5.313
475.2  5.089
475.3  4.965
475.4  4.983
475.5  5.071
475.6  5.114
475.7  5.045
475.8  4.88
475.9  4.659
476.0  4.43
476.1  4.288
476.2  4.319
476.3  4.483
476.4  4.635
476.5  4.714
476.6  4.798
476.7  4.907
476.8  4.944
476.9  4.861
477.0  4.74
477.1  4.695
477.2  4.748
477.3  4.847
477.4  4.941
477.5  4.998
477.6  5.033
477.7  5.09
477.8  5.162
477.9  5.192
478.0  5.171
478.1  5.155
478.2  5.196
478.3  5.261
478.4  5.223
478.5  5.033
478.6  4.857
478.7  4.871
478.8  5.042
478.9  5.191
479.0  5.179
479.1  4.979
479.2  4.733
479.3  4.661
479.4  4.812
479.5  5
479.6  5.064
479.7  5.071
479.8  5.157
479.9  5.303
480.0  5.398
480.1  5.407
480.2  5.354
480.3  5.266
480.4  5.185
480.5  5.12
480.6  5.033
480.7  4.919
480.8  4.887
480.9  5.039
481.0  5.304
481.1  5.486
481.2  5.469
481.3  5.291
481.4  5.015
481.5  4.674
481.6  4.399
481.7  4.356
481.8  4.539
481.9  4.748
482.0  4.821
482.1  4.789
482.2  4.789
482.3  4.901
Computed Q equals 0.50 nm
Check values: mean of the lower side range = 5.13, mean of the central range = 4.7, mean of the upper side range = 4.78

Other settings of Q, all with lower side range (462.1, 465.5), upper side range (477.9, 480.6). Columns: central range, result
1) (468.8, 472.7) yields 0.19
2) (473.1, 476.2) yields 0.07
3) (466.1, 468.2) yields 0.12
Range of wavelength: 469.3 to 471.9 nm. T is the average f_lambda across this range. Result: 4.67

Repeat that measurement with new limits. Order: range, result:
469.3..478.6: 4.87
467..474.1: 4.82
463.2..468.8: 4.63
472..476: 4.99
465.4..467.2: 4.23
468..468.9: 4.93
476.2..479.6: 4.94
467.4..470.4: 4.81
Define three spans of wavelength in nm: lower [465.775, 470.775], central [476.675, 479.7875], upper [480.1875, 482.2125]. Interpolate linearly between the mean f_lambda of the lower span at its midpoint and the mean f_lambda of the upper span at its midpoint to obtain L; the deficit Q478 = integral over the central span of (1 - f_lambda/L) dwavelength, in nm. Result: -0.06 nm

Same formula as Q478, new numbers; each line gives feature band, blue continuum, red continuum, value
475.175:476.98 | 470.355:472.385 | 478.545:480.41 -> 0.066 nm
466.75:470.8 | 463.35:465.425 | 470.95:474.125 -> 0.101 nm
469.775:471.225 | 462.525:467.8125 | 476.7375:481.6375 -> 0.117 nm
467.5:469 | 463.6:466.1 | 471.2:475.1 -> -0.085 nm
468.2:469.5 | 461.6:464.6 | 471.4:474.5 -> 0.020 nm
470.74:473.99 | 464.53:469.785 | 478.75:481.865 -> -0.063 nm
